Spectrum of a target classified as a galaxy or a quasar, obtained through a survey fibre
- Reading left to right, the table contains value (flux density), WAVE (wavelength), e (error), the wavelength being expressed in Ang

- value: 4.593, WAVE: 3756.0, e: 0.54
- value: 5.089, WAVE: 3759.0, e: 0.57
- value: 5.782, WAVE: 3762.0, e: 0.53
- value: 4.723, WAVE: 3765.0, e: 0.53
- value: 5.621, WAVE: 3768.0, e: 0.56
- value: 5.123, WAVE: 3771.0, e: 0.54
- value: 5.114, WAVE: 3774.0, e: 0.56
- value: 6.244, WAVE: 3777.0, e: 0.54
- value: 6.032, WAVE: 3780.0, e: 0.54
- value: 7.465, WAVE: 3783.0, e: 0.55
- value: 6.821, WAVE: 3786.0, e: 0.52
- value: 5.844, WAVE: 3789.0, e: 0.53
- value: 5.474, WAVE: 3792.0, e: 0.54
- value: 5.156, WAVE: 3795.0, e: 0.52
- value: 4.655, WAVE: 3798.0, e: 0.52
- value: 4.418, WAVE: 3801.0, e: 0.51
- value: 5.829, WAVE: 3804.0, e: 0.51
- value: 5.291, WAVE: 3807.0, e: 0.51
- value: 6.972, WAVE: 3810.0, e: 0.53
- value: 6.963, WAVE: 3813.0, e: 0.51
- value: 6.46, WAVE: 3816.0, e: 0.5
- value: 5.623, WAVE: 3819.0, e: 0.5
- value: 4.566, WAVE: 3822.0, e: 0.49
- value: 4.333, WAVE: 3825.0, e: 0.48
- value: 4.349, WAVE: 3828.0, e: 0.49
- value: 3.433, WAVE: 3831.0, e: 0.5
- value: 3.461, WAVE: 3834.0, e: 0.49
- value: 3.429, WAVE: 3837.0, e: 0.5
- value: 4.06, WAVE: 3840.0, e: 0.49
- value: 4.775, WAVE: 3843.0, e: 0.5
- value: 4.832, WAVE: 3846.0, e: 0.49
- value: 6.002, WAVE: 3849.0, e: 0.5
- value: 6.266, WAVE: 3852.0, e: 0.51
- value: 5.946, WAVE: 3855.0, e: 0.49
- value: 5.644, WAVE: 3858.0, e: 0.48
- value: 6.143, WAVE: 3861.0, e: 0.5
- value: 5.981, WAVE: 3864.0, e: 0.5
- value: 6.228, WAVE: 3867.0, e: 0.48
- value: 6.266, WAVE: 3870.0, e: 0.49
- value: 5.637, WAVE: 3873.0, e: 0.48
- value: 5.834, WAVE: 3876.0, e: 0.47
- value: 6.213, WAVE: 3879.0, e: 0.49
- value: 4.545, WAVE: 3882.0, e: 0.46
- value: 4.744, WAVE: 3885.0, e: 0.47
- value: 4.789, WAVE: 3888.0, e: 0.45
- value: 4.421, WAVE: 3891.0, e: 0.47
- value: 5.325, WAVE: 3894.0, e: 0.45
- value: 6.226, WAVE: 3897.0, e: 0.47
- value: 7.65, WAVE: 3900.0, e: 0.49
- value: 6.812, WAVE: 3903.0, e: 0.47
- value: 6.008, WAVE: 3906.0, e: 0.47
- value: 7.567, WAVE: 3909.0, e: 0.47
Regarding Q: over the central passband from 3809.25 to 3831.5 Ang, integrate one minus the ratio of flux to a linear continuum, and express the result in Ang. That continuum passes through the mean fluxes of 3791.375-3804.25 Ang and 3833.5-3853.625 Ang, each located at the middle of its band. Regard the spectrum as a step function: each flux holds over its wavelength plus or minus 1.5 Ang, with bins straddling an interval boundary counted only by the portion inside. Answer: -2.2 Ang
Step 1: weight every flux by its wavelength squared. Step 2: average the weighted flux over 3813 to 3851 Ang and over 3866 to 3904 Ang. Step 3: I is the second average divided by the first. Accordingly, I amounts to 1.25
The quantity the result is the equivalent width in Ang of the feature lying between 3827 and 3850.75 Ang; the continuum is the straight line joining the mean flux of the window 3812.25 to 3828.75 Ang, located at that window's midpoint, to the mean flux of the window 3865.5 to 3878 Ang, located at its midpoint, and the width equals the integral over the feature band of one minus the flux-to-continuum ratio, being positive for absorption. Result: 5.5 Ang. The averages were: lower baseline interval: 5.36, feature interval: 4.31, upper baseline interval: 6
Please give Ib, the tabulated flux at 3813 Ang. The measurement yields 6.963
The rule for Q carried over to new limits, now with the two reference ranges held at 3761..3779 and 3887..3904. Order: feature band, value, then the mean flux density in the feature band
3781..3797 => -1.7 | 6.1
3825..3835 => 3.2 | 3.85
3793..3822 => -0.4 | 5.64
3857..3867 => -0.4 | 5.98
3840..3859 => 0.9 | 5.46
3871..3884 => 0.6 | 5.55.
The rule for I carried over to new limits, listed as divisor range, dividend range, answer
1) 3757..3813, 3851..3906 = 1.08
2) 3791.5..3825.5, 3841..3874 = 1.07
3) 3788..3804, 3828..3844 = 0.76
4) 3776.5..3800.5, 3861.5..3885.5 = 1.02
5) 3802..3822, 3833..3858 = 0.83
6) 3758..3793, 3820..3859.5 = 0.84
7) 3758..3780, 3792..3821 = 1.07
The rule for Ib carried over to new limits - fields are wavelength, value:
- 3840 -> 4.06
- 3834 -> 3.461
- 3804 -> 5.829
